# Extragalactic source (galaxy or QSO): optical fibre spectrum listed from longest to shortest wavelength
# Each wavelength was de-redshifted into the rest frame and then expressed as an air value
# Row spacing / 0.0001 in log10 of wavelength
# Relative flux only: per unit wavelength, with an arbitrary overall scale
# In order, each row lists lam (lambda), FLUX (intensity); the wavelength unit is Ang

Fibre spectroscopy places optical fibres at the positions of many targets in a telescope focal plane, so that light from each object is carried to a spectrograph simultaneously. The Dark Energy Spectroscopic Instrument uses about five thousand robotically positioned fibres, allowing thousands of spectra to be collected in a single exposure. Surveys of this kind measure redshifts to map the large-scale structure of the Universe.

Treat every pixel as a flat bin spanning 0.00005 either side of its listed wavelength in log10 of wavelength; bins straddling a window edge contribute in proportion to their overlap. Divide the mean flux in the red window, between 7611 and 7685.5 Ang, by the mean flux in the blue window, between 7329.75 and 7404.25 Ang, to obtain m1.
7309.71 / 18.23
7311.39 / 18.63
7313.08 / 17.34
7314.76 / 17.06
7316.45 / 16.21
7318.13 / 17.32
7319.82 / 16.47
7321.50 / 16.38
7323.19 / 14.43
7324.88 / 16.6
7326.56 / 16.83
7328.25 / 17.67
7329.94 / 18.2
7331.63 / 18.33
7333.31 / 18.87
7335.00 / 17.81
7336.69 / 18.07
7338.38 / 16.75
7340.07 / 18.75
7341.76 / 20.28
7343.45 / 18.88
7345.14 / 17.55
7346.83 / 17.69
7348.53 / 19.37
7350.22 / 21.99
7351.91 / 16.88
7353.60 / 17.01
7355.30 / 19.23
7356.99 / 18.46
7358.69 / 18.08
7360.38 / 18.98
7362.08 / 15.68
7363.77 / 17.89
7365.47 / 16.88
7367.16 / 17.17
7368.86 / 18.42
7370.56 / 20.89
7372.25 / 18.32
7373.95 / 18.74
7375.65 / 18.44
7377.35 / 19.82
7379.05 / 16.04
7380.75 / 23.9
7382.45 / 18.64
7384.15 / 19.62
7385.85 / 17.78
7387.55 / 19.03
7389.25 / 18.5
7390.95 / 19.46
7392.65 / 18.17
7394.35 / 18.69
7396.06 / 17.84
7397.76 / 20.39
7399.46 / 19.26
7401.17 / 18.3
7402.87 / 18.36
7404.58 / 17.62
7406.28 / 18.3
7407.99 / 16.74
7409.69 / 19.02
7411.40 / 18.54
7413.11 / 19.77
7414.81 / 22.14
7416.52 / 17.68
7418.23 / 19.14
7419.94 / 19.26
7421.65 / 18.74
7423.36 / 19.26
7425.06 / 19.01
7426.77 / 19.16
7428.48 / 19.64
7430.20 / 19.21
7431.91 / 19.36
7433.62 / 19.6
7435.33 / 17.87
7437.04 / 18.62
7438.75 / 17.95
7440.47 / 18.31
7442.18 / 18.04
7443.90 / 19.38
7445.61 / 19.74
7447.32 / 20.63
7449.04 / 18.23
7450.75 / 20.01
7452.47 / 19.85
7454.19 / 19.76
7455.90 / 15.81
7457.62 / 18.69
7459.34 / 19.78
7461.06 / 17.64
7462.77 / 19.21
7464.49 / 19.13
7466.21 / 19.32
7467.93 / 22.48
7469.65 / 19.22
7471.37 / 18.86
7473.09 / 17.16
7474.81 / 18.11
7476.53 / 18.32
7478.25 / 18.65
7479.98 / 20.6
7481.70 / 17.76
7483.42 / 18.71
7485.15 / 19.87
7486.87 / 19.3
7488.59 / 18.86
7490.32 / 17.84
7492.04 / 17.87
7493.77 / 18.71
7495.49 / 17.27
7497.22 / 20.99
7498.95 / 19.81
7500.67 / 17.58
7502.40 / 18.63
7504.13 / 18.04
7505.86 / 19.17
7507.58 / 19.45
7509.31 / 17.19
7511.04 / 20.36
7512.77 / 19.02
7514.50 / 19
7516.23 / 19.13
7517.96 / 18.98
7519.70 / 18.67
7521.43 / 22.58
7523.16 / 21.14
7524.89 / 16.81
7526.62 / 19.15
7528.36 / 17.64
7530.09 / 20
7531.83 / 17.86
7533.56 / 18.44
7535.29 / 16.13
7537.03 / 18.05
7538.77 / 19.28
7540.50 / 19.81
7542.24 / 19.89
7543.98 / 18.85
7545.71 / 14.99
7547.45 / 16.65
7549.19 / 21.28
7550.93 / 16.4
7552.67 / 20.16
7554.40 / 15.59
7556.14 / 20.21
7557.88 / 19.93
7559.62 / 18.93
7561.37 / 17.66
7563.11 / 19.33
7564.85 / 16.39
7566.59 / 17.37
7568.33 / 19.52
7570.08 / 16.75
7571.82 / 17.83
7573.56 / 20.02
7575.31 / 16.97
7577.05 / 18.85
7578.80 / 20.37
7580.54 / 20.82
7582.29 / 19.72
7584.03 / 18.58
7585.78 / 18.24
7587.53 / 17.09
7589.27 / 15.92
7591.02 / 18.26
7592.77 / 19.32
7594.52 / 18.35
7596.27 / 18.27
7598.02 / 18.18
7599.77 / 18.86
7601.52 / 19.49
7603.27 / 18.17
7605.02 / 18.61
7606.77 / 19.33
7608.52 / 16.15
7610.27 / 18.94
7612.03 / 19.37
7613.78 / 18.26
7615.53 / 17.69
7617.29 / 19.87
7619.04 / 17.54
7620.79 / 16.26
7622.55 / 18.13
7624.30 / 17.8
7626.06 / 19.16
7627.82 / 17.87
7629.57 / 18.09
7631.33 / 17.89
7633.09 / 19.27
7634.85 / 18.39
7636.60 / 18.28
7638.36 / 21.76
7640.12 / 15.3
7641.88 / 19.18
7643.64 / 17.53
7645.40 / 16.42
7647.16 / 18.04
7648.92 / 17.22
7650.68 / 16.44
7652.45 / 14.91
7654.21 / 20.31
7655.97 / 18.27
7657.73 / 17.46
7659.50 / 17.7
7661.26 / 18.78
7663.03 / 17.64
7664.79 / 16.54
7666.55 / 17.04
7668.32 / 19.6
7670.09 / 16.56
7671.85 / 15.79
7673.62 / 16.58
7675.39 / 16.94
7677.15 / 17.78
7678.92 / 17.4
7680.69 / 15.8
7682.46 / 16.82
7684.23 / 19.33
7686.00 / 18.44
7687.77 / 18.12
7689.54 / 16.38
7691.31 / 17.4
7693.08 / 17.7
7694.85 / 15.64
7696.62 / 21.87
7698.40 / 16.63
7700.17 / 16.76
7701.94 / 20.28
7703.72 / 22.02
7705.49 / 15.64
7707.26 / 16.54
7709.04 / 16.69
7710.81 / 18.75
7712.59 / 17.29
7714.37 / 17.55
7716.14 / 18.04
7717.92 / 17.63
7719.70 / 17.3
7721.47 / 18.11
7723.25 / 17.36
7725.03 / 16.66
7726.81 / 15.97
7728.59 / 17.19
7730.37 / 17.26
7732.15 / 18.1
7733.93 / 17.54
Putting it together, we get 0.96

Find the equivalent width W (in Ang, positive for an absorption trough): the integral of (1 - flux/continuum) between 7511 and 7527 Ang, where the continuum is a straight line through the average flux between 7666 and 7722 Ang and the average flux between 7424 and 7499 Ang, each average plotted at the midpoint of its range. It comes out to -0.7 Ang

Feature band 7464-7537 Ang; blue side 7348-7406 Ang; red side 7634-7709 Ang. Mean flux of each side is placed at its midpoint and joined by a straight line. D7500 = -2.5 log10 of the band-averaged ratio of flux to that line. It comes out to -0.038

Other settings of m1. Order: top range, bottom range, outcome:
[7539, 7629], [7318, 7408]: 1.01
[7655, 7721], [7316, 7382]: 0.98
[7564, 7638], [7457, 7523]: 0.97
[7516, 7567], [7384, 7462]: 0.98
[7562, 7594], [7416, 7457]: 0.97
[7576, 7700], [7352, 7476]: 0.96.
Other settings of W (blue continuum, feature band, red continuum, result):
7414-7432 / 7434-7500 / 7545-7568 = 0.0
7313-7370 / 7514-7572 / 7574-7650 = -1.2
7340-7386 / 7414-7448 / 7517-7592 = -1.0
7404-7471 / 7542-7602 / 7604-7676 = -0.5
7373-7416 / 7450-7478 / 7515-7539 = -0.1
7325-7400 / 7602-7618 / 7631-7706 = -0.5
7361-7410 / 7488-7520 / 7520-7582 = -0.3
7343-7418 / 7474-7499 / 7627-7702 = -0.7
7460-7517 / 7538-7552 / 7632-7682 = 0.0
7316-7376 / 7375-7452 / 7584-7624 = -4.1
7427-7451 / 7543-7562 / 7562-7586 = 0.4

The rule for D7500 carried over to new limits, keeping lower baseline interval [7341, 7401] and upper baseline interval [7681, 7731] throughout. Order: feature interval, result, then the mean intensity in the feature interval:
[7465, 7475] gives -0.05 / 19.3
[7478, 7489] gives -0.05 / 19.1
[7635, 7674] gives 0.01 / 17.6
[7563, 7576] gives 0.01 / 18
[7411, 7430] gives -0.05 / 19.3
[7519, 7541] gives -0.04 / 18.9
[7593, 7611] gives -0.03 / 18.5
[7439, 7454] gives -0.04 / 19.2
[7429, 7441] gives -0.01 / 18.7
